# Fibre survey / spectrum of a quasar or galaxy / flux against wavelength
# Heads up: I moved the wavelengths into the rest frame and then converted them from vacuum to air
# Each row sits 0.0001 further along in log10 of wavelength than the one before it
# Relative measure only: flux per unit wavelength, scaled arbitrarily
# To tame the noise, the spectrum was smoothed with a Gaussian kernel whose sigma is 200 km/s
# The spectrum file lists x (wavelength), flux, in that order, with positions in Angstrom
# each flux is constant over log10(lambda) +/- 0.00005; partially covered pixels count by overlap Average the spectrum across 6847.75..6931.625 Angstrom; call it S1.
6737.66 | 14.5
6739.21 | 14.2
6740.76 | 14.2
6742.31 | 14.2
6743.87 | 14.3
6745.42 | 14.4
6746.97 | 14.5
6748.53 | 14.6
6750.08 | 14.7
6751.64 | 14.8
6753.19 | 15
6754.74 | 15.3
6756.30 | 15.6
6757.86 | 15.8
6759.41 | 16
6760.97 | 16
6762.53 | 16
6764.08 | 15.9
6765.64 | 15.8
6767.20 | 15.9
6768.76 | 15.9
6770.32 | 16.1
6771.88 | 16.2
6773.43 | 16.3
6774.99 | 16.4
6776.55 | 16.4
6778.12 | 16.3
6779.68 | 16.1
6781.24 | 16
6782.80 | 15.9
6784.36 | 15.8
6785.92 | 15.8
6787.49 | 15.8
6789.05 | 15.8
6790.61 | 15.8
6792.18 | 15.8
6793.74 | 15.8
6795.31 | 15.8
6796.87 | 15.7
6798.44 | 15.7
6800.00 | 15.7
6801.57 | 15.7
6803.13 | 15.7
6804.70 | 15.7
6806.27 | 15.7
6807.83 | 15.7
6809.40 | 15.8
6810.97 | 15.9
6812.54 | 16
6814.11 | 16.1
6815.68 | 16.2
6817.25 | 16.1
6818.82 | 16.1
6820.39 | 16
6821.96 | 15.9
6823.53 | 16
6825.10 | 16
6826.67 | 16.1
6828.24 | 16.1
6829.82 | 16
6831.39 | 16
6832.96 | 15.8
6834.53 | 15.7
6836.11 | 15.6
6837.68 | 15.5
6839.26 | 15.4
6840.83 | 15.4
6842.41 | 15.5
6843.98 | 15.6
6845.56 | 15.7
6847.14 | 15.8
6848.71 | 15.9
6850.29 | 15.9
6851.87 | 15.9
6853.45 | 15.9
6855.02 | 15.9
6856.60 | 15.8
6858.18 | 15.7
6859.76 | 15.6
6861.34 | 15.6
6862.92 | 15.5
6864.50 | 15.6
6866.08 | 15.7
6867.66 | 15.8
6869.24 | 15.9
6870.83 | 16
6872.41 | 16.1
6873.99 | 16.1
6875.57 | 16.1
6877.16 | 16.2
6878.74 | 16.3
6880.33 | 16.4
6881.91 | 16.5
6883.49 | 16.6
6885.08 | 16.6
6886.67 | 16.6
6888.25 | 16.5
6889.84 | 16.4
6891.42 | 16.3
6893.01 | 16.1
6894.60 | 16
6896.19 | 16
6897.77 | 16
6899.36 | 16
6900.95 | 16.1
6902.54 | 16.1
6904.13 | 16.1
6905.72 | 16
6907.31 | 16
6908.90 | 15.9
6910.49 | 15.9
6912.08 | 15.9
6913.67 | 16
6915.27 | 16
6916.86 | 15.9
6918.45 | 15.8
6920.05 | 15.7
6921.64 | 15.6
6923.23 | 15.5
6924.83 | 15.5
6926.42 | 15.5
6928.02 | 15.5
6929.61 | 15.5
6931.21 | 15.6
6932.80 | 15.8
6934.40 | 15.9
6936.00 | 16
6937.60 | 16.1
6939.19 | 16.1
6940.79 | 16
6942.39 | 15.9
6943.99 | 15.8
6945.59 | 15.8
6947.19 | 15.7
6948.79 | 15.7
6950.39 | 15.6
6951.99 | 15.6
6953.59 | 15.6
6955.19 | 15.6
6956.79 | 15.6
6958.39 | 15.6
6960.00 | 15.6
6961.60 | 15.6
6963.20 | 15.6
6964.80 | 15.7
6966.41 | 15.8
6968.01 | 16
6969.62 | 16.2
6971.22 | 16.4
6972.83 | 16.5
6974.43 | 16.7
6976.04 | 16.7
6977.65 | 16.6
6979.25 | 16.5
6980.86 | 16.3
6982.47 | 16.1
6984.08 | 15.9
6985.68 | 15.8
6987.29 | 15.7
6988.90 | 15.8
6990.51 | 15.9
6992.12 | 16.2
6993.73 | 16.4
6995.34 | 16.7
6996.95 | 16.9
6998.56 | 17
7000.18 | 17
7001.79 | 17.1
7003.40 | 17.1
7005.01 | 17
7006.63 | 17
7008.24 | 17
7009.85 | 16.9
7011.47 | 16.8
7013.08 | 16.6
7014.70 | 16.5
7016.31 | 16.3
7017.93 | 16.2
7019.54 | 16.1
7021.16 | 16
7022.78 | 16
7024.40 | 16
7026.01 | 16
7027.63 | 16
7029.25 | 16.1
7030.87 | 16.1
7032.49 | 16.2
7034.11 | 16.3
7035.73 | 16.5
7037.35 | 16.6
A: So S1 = 16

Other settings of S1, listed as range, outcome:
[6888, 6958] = 15.9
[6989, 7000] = 16.5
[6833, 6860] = 15.7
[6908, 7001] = 16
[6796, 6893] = 15.9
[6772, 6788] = 16.1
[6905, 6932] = 15.8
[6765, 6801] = 15.9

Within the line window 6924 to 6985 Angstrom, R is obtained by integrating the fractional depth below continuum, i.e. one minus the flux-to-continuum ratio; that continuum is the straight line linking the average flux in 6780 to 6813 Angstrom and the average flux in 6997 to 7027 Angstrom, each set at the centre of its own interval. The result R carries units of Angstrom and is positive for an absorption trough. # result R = 1.8 Angstrom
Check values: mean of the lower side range 15.8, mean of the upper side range 16.6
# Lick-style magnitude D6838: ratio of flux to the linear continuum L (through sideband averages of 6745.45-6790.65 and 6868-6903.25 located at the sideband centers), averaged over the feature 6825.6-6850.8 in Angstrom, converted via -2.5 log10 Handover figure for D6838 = 0.02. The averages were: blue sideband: 15.7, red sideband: 16.2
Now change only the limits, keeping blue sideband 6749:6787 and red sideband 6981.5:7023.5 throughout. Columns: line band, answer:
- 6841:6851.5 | 0.02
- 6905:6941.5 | 0.03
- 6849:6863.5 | 0.02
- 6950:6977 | 0.03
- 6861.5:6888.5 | 0.00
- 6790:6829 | 0.00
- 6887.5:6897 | 0.00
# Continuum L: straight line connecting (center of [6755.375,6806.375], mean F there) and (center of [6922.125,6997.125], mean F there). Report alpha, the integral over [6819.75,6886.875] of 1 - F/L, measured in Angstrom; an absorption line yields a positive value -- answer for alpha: 0.0 Angstrom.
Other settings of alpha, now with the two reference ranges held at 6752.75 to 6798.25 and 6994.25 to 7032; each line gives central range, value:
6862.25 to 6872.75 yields 0.2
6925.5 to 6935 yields 0.4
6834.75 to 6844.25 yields 0.3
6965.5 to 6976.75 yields 0.1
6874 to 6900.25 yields -0.1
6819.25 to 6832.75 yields 0.0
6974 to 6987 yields 0.1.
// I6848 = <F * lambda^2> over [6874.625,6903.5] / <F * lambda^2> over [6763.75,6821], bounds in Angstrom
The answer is 1.05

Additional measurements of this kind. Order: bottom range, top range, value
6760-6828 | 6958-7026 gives 1.09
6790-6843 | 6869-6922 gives 1.04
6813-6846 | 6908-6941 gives 1.02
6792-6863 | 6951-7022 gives 1.08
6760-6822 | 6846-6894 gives 1.03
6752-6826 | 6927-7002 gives 1.06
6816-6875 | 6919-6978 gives 1.03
